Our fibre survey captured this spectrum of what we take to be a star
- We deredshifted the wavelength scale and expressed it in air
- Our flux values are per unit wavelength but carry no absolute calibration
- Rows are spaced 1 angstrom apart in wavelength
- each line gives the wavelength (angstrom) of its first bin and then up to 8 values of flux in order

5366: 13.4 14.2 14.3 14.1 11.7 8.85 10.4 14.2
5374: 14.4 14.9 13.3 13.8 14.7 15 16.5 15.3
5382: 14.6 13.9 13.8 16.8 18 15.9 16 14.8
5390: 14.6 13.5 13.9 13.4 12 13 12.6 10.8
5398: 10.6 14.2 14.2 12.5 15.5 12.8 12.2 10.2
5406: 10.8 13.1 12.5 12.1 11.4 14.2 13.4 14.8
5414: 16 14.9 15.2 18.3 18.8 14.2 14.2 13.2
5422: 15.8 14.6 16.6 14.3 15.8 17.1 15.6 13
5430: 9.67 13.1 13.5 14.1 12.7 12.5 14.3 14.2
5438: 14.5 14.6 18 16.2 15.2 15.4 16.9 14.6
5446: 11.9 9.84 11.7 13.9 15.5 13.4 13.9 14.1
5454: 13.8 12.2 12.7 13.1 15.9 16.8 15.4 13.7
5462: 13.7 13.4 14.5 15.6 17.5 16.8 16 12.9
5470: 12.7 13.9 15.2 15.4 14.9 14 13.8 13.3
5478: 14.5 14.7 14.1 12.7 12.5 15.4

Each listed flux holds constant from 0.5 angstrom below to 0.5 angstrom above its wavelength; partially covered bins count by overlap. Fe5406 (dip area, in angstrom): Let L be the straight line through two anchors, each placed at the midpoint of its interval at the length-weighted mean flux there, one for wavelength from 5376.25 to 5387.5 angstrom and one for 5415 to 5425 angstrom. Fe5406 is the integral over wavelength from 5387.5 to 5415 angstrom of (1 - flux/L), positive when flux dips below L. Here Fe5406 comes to 4.0 angstrom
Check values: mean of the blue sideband 15.3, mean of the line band 13.2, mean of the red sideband 15.6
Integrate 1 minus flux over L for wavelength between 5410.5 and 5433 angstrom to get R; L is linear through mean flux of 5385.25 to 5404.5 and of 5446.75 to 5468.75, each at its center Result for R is -1.4 angstrom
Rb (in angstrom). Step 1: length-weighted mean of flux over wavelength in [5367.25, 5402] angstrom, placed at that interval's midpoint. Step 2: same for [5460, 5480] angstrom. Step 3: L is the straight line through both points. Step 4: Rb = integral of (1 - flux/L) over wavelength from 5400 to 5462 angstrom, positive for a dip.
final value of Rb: 0.6 angstrom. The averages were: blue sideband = 13.9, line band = 14.1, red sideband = 14.6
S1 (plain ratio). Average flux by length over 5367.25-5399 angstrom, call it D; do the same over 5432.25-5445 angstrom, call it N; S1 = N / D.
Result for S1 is 1.07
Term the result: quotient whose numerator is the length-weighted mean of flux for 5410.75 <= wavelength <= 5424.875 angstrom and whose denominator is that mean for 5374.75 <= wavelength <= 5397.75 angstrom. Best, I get 1.07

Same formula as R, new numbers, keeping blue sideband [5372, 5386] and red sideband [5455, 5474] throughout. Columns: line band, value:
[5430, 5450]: 0.9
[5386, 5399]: 0.9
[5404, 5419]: 0.8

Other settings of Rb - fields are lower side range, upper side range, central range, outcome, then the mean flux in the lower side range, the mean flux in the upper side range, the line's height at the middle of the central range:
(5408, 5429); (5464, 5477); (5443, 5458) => 1.32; 14.9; 14.8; 14.9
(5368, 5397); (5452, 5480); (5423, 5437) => 0.21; 14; 14.4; 14.3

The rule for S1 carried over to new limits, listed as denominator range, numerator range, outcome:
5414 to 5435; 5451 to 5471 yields 0.98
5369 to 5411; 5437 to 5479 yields 1.07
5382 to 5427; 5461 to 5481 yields 1.03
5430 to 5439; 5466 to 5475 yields 1.10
